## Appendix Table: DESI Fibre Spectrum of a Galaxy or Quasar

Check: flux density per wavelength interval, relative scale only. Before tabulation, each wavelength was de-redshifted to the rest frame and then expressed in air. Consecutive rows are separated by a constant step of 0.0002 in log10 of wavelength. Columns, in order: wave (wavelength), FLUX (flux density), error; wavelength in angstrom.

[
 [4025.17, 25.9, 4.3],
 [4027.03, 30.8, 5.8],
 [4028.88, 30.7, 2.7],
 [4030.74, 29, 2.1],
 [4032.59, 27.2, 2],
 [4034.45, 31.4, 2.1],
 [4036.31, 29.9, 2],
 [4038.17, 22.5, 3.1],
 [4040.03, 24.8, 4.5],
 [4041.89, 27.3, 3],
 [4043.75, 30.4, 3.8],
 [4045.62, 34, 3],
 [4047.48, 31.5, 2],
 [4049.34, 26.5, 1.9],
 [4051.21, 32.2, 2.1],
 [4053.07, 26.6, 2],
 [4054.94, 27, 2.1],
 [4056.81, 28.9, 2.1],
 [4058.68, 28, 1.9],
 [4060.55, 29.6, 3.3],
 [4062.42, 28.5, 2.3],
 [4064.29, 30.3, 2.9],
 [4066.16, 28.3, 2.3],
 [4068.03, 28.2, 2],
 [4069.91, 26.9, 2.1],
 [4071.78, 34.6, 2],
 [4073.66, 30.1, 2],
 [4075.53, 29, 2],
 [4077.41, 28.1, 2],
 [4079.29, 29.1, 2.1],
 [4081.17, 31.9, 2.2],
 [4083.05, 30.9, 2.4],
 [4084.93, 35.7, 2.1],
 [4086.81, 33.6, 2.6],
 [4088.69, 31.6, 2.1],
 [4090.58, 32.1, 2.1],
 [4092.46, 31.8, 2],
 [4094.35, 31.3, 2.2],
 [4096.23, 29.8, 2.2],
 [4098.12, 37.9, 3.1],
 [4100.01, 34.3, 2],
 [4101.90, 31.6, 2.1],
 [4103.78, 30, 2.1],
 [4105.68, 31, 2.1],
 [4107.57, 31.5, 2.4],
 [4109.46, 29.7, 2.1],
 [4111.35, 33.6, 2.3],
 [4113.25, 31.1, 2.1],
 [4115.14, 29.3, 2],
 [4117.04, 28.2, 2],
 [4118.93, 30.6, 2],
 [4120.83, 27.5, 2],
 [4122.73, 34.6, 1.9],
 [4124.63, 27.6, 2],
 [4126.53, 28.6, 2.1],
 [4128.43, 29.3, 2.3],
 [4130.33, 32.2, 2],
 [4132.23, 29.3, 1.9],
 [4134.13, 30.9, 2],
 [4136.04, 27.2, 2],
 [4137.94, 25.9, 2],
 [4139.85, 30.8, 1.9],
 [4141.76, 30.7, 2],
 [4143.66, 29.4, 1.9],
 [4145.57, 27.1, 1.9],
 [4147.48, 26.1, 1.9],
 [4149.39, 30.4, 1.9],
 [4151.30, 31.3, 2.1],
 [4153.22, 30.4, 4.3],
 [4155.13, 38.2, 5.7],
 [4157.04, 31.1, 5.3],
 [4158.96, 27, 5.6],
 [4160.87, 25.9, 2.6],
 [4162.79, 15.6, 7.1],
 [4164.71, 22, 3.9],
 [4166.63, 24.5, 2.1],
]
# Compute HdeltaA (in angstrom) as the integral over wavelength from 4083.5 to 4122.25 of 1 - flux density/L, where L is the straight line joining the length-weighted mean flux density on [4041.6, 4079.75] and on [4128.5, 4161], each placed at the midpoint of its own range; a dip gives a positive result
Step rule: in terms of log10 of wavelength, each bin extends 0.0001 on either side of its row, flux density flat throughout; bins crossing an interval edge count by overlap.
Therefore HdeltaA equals -2.76 angstrom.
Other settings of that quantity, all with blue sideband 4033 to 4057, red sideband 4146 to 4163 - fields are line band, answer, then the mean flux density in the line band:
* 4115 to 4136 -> -0.6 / 29.7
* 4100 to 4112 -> -1.1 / 31.4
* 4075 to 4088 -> -1.1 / 31.3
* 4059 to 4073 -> -0.4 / 29.4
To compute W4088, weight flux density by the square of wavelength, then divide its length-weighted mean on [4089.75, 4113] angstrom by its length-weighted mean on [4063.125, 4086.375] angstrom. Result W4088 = 1.1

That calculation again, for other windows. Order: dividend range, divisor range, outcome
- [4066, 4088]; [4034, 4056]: 1.09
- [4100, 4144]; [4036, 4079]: 1.08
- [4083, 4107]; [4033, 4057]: 1.16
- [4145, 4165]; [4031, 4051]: 1.03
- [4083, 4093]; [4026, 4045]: 1.18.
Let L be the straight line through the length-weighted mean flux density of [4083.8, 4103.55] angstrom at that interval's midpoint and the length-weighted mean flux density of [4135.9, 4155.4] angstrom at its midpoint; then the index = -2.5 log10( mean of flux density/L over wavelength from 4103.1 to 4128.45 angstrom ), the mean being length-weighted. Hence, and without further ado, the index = 0.04 mag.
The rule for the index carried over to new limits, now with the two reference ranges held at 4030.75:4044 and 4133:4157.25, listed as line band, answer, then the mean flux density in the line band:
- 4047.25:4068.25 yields -0.03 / 28.7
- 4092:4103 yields -0.14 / 32.8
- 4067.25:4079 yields -0.04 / 29.5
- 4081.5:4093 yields -0.14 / 32.6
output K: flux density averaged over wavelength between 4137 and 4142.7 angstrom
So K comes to 29.1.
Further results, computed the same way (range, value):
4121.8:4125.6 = 31.1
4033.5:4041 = 27.1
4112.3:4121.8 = 29.3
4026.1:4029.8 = 30.8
